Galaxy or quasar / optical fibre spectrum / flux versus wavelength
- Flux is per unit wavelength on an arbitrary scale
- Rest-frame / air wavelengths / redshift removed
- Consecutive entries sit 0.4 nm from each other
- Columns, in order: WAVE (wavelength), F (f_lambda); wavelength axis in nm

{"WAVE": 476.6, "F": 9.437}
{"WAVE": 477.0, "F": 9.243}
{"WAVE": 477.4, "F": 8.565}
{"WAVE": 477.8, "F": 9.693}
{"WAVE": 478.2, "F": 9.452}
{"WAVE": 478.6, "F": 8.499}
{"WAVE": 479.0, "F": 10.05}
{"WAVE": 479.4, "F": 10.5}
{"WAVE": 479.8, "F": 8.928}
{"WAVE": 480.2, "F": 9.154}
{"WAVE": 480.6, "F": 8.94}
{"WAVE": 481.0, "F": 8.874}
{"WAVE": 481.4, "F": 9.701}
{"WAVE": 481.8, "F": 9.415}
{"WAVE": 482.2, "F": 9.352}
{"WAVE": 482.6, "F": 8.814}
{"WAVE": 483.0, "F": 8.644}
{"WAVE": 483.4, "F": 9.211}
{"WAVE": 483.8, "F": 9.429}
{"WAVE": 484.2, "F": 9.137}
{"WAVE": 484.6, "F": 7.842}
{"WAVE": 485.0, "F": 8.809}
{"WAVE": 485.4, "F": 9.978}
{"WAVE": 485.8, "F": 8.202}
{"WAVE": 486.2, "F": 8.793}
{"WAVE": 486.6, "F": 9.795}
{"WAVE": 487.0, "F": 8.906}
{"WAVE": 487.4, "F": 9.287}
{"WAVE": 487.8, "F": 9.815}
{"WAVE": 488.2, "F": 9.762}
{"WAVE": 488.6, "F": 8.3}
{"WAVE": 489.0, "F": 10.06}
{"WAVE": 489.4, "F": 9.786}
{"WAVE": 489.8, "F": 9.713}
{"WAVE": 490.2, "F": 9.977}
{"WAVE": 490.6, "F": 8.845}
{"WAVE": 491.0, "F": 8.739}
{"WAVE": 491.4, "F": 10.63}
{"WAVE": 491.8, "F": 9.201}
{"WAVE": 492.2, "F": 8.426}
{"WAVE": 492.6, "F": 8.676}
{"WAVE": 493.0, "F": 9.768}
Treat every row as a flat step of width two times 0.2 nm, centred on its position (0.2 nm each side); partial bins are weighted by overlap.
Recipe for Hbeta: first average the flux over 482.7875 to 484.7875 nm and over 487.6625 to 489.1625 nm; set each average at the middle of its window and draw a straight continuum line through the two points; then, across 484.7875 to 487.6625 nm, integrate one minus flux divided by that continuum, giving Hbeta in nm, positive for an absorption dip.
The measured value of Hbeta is 0.02 nm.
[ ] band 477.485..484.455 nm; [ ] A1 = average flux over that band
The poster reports 9.26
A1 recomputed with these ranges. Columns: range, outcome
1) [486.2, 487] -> 9.32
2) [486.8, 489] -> 9.29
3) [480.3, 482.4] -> 9.25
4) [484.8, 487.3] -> 9.09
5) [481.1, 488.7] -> 9.12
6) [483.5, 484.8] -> 8.83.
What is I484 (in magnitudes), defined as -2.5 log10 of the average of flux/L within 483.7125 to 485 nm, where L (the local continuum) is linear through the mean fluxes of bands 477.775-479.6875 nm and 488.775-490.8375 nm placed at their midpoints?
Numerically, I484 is 0.10 mag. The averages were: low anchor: 9.6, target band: 8.75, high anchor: 9.64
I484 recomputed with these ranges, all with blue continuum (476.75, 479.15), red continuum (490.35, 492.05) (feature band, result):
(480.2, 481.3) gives 0.03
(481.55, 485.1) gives 0.04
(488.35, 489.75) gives -0.01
